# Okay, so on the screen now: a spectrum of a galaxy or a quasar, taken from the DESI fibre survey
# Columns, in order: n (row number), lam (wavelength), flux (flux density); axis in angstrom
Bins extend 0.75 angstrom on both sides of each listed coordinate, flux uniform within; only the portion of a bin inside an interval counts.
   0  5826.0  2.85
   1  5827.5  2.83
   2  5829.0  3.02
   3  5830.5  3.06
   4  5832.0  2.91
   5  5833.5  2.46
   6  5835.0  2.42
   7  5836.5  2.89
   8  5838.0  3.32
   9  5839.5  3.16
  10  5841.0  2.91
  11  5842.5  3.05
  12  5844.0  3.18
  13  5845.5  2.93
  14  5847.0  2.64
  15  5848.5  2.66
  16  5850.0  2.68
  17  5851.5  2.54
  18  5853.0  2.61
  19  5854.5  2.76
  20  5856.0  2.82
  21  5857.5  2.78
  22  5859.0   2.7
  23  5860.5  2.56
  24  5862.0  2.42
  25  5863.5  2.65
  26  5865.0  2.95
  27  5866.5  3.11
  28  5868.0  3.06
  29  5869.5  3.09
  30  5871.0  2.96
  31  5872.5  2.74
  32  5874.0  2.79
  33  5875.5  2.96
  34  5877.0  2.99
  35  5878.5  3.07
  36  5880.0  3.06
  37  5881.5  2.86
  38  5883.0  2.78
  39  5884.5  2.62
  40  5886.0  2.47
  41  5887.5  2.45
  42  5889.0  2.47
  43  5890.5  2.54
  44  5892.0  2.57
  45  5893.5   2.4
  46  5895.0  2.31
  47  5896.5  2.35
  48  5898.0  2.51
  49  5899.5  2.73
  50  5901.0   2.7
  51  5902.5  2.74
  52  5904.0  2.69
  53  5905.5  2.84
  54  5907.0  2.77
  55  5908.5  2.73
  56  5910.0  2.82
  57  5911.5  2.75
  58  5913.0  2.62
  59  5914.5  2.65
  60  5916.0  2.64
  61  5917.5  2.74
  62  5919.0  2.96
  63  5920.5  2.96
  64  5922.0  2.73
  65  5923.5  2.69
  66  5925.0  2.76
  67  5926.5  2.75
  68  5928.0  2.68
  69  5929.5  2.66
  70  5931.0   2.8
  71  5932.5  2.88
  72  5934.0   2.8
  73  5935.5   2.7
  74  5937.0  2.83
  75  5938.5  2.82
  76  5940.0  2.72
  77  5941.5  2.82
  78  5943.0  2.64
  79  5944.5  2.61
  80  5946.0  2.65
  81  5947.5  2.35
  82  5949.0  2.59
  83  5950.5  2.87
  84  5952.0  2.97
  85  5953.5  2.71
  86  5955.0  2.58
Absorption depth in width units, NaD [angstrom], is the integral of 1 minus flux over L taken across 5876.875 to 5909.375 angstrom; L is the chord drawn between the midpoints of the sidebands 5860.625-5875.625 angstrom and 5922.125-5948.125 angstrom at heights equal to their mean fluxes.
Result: 1.7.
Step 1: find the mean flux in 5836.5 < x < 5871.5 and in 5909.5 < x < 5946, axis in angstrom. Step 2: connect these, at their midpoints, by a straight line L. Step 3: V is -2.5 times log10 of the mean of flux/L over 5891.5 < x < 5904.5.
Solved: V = 0.10 mag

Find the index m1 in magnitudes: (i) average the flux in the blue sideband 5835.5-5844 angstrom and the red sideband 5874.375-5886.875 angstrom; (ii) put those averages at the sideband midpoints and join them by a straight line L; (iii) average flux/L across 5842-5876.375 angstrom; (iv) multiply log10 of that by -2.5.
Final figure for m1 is 0.05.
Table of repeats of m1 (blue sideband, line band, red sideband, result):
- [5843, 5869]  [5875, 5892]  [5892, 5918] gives -0.016 mag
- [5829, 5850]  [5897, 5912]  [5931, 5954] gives 0.027 mag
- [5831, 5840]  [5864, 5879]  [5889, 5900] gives -0.131 mag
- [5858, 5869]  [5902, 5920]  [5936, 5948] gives -0.009 mag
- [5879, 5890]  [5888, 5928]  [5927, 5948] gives 0.011 mag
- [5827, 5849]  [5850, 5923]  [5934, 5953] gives 0.034 mag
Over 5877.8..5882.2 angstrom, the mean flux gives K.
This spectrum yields 3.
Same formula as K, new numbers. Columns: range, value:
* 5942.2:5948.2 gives 2.57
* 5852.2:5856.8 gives 2.73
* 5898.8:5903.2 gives 2.72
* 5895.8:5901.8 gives 2.58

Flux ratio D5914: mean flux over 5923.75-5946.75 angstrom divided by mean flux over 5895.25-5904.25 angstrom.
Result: 1.1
